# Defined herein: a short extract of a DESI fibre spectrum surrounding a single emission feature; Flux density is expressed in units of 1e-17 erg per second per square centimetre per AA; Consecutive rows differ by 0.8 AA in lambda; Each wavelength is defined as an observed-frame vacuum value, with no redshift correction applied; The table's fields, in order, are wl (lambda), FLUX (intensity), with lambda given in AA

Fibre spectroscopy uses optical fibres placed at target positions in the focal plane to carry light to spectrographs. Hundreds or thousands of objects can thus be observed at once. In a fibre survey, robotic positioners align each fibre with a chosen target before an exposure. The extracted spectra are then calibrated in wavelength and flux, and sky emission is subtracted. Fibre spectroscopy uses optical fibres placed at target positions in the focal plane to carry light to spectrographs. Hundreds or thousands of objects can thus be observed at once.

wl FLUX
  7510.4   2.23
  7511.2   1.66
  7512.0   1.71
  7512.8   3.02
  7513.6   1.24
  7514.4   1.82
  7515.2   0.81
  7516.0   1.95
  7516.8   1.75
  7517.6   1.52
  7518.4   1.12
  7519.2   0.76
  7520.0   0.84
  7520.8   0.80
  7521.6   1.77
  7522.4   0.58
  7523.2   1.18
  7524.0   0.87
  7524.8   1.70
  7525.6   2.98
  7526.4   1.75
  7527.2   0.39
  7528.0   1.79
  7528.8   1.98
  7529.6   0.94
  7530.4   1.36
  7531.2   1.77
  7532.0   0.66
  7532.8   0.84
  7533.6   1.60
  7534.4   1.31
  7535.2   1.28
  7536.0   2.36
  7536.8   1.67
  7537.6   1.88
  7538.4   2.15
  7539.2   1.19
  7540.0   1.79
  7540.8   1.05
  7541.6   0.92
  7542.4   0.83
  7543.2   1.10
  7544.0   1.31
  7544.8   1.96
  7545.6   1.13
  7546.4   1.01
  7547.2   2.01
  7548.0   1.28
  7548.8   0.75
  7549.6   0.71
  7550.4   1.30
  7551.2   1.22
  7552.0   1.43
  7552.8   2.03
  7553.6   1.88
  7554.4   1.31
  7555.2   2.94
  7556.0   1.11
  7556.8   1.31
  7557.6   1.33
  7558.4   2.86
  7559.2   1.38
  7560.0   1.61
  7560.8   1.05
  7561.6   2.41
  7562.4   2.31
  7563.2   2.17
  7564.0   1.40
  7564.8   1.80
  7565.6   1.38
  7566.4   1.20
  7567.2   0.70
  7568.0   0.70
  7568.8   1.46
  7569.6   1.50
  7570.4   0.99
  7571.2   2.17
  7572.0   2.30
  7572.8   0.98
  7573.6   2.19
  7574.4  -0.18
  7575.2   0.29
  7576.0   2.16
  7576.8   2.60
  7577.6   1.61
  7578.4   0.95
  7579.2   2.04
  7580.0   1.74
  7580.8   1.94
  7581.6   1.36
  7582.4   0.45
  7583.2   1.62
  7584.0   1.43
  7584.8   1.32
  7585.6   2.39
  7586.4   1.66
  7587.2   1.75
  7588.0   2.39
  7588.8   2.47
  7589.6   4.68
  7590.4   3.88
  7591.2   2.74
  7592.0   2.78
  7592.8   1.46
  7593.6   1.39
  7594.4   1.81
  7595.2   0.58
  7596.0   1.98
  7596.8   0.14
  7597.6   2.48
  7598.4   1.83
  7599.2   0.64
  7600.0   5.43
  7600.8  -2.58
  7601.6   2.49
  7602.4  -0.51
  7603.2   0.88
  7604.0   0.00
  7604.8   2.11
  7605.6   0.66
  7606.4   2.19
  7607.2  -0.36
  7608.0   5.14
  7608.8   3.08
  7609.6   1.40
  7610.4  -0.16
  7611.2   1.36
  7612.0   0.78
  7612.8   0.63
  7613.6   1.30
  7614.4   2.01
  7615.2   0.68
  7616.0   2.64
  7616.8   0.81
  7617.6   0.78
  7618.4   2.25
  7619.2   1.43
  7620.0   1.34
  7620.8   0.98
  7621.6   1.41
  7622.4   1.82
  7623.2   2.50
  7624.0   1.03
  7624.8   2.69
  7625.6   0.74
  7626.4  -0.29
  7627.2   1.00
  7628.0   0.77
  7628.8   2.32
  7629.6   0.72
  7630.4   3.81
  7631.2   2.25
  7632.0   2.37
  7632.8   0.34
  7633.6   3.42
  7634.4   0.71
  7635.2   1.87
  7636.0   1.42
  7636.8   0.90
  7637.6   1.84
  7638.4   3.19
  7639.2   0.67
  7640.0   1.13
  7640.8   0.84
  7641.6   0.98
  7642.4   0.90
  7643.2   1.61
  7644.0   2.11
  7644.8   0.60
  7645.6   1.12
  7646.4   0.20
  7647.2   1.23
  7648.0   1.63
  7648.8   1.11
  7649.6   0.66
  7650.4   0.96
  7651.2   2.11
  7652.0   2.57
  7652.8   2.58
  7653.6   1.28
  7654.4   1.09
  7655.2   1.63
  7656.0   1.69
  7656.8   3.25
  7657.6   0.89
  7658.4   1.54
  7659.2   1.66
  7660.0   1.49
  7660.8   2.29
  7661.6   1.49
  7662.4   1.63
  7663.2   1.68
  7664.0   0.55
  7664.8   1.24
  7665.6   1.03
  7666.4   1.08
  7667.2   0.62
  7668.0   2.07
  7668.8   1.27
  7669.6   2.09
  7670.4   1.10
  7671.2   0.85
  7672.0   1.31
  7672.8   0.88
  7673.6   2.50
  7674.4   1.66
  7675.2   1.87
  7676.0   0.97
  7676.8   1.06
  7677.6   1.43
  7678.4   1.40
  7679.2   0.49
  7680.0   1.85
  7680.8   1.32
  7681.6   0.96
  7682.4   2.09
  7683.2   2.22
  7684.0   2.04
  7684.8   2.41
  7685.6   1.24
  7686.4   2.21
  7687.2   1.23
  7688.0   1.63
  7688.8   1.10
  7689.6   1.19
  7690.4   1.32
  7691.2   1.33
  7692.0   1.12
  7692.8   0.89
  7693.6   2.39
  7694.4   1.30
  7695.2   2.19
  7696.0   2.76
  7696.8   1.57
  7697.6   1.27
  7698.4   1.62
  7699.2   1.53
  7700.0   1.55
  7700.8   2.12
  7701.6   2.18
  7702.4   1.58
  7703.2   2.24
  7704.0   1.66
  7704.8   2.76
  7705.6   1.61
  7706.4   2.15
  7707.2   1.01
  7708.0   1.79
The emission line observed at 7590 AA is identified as [S II] 6716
